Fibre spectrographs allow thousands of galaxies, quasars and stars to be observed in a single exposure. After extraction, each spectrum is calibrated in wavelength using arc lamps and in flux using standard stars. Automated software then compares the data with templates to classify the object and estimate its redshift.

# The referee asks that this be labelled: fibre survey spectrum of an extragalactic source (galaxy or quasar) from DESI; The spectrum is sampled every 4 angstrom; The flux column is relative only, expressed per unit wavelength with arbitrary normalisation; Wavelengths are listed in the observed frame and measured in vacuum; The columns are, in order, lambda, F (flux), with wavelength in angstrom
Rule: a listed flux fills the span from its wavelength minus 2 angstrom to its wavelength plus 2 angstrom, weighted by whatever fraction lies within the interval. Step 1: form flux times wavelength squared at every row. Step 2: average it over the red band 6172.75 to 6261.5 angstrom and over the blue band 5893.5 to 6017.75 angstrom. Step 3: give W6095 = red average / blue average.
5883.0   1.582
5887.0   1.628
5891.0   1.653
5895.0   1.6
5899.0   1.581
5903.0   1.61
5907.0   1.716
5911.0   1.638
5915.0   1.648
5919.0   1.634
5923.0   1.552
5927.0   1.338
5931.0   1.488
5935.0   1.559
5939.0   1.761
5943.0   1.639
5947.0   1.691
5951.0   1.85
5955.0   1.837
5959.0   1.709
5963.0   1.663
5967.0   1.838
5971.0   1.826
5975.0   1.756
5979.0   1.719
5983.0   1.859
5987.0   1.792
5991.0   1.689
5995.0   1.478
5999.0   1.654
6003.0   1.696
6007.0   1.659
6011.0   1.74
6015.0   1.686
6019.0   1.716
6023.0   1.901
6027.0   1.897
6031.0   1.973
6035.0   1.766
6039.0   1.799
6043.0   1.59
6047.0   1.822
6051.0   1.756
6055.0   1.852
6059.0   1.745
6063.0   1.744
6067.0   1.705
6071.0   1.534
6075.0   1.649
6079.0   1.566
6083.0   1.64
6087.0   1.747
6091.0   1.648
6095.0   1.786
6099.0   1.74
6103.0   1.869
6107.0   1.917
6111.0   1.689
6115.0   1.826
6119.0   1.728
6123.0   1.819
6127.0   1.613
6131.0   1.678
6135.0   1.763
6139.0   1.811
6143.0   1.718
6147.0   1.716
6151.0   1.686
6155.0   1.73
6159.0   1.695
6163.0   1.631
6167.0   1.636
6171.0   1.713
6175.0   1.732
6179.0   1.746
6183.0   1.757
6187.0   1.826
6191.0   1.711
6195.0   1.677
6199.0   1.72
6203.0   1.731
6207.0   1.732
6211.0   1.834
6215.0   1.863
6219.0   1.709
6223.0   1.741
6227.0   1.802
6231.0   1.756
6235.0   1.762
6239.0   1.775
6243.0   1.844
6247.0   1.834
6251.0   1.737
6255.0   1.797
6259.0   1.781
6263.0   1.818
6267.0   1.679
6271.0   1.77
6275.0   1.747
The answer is 1.15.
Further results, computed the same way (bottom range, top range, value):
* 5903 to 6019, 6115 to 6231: 1.11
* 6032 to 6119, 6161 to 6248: 1.05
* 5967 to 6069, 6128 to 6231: 1.04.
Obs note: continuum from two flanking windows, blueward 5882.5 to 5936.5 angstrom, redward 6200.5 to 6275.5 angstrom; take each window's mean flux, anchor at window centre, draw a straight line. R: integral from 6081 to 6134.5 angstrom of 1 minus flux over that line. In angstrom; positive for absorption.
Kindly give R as -1.4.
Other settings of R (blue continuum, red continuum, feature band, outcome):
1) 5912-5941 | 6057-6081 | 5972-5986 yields -1.6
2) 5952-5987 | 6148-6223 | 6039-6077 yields 0.9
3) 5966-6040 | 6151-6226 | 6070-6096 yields 1.4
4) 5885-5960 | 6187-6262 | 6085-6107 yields -0.8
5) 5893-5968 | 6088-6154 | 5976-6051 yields -2.4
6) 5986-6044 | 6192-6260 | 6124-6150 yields 0.5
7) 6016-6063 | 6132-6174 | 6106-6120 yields -0.4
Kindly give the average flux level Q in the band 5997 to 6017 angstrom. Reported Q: 1.69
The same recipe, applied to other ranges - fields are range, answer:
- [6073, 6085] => 1.62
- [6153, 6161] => 1.71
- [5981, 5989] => 1.83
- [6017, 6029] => 1.84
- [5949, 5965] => 1.76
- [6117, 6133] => 1.71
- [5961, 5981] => 1.76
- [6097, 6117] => 1.81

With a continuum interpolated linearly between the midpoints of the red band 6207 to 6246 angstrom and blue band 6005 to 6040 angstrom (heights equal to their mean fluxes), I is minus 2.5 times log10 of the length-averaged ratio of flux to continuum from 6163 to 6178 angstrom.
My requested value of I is 0.06 mag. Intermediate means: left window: 1.79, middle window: 1.69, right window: 1.79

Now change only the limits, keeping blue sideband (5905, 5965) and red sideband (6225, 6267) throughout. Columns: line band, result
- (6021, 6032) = -0.14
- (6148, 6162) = 0.03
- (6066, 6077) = 0.06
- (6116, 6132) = 0.01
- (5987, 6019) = 0.01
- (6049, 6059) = -0.06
